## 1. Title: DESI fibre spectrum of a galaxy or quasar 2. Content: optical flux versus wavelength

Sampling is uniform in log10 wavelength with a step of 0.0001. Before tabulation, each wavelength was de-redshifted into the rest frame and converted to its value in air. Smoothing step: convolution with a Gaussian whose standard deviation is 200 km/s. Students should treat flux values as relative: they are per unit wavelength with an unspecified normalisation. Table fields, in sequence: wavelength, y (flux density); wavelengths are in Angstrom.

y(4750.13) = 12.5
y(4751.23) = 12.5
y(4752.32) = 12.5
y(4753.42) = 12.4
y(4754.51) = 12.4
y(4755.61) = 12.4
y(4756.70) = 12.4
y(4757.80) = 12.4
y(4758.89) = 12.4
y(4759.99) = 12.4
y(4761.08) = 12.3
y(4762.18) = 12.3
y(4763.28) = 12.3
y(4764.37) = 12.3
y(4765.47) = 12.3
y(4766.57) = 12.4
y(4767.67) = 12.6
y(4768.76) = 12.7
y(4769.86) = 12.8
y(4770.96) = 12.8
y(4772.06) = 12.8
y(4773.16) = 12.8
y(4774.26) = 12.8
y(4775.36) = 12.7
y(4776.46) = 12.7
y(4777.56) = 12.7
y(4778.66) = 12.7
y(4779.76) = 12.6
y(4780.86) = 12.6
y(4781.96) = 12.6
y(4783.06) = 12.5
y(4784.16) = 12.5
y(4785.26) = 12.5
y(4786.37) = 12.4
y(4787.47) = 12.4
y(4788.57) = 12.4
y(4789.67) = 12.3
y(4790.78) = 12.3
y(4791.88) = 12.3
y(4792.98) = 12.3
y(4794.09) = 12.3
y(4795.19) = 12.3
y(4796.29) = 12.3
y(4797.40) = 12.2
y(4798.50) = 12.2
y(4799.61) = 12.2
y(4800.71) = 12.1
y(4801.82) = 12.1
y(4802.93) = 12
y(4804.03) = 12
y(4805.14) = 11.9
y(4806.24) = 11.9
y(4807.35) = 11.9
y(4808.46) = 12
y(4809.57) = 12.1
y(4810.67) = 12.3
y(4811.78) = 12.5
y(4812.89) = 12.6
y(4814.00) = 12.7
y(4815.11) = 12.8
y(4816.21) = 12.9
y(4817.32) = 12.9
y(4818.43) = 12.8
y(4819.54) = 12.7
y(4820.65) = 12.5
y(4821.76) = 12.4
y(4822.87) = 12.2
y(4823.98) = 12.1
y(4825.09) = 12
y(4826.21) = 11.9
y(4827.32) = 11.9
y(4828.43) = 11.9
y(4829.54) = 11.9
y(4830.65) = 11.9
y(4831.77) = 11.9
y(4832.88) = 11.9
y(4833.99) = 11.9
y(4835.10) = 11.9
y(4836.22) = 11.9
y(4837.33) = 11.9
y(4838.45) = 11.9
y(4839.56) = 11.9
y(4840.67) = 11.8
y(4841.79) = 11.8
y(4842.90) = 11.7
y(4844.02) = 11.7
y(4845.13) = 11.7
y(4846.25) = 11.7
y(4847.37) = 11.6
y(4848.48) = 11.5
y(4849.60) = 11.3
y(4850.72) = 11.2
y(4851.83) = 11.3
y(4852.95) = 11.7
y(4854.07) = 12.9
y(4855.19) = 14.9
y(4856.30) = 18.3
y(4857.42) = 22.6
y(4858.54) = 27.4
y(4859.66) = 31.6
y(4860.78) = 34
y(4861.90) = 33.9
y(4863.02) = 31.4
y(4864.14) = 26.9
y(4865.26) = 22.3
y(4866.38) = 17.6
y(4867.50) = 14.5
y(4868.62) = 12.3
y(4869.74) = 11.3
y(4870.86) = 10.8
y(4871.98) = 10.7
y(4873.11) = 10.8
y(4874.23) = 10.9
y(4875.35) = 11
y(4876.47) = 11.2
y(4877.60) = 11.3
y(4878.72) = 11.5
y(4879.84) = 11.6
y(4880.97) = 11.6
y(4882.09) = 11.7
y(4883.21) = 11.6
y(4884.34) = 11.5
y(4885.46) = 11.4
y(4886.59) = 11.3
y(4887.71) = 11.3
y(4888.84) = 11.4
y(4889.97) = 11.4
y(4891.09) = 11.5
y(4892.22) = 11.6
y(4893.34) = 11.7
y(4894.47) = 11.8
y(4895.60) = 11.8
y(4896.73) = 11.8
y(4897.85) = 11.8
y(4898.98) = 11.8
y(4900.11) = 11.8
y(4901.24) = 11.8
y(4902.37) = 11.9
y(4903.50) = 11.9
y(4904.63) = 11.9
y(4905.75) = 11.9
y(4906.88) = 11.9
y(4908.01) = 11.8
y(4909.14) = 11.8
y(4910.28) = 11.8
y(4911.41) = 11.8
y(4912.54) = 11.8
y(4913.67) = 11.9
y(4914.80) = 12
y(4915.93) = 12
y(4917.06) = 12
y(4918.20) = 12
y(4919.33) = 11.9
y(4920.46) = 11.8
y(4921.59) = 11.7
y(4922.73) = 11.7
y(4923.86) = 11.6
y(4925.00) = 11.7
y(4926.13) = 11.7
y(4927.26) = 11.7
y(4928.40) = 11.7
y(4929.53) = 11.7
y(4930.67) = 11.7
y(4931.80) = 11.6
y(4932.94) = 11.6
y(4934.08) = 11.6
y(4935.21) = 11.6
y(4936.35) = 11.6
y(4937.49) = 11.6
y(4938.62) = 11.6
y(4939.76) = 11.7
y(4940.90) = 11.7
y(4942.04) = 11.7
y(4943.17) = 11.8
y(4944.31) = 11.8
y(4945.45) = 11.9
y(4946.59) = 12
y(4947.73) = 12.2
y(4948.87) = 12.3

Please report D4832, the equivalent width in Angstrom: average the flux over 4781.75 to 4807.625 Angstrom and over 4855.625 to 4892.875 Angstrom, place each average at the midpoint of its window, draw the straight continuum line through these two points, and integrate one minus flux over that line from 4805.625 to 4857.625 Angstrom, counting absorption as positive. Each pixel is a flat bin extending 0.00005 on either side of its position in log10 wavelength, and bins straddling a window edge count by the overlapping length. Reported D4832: 5.94 Angstrom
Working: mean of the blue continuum 12.2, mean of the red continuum 16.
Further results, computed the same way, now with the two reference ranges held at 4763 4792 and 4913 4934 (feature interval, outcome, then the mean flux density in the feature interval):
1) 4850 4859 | -2.9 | 16.1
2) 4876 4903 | 0.8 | 11.6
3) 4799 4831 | 0.3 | 12.2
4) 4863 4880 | -3.2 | 14.3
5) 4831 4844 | 0.4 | 11.9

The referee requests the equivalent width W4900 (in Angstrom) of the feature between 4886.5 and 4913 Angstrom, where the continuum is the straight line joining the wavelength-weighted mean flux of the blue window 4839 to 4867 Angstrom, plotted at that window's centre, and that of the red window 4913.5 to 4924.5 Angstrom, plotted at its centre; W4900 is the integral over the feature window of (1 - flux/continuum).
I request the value 3.6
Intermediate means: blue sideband 17.8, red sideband 11.9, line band 11.7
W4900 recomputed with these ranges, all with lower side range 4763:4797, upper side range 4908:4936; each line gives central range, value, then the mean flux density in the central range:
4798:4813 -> 0.32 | 12.1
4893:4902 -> 0.08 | 11.8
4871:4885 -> 0.85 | 11.3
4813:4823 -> -0.29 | 12.7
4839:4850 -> 0.45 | 11.7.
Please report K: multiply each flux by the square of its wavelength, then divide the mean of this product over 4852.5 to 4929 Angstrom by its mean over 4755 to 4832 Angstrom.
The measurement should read 1.2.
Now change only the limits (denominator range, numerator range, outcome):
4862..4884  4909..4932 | 0.82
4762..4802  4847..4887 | 1.32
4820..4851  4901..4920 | 1.03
